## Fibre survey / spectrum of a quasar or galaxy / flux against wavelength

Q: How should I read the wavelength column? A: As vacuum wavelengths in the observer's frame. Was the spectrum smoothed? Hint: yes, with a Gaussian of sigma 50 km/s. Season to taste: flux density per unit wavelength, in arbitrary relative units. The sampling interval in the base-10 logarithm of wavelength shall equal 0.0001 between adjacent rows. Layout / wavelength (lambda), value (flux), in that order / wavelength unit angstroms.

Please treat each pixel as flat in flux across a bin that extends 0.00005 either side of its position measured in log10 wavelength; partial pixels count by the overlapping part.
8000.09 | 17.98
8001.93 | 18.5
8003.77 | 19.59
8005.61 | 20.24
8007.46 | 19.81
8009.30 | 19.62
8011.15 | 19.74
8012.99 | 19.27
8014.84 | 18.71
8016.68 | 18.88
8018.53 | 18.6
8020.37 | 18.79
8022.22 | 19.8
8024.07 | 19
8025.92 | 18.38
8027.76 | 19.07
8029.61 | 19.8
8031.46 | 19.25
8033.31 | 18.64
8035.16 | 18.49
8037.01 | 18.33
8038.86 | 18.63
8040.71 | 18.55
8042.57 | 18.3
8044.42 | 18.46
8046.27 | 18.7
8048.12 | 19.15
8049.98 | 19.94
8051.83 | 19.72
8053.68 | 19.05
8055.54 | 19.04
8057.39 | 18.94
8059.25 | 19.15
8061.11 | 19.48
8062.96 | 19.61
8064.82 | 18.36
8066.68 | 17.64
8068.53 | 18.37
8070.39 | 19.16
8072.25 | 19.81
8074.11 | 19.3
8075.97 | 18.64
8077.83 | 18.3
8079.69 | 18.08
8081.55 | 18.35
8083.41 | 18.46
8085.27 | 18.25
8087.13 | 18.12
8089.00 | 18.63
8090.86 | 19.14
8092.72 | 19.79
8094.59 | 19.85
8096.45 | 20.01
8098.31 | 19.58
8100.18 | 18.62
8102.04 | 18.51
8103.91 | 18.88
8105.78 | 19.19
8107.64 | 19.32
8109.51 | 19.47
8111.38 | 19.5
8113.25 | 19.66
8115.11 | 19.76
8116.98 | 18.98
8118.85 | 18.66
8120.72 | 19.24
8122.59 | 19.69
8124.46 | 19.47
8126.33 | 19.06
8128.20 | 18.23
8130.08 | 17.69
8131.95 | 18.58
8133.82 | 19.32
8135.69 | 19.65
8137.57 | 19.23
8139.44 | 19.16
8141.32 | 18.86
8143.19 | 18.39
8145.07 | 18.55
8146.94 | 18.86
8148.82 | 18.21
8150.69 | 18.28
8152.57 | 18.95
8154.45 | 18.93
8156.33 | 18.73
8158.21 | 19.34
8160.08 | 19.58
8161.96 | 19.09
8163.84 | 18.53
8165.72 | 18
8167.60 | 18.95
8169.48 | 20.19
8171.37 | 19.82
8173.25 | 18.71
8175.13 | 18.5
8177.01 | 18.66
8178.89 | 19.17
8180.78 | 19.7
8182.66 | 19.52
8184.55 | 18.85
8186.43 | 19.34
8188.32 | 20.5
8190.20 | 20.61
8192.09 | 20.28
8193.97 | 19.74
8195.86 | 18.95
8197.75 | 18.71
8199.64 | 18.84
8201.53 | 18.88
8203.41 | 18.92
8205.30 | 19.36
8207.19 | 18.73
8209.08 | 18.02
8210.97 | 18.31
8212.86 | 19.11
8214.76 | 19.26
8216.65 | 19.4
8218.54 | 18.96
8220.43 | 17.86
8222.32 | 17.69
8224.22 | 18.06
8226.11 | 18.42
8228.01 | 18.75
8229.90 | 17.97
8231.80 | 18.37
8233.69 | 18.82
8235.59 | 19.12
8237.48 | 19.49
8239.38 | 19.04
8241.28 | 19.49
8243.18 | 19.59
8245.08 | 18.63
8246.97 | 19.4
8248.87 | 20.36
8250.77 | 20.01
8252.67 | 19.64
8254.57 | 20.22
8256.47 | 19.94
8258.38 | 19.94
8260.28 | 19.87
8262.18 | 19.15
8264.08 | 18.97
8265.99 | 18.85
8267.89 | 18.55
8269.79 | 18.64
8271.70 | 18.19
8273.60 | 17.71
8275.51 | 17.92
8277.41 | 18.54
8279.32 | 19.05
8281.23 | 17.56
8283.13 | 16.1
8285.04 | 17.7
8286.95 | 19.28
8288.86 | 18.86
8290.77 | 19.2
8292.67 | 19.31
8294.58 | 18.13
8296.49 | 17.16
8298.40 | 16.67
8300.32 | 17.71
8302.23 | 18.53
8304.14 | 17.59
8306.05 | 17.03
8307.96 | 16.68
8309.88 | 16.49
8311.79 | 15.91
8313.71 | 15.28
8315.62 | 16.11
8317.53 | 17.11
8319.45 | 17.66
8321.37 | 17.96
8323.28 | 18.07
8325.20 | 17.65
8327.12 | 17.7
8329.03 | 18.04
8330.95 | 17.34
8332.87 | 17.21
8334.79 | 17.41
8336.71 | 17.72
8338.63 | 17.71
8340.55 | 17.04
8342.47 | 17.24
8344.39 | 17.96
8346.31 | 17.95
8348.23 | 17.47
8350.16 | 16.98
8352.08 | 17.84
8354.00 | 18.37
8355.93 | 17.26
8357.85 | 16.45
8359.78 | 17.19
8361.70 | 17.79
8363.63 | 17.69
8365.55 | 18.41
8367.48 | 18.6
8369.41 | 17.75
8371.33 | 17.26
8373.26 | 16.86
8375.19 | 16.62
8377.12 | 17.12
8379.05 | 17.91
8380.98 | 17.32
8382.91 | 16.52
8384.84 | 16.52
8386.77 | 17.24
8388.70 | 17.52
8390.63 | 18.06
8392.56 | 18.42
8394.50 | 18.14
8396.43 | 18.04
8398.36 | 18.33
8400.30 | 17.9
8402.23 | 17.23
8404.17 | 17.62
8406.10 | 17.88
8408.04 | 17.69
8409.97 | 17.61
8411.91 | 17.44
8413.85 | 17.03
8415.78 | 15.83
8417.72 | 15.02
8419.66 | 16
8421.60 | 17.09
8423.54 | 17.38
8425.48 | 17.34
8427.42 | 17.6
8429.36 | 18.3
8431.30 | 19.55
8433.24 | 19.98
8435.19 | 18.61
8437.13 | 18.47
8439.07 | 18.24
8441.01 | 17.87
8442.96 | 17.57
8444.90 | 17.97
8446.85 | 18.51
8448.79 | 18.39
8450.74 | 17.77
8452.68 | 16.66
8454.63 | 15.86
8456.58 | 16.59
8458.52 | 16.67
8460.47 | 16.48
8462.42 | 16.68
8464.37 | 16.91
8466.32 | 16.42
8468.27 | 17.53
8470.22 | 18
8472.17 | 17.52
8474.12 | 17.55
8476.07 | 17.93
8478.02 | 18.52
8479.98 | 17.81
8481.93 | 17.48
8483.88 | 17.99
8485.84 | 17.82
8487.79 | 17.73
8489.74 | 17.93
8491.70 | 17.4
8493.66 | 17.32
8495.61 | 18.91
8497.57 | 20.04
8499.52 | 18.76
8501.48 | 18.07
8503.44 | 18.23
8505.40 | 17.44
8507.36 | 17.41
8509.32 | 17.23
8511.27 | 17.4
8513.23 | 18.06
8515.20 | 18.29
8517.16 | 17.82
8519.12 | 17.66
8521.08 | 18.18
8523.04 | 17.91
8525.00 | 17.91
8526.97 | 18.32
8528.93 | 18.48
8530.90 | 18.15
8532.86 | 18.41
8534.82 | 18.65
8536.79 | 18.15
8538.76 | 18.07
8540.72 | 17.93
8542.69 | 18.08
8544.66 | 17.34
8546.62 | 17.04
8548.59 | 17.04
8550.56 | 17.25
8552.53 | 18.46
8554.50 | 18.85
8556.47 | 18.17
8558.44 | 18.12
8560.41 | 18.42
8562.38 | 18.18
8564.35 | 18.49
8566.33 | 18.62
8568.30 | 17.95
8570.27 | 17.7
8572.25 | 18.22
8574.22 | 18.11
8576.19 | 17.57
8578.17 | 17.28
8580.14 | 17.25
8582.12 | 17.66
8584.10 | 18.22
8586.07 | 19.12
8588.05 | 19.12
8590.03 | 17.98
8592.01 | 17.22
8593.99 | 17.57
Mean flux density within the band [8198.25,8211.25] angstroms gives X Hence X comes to 18.7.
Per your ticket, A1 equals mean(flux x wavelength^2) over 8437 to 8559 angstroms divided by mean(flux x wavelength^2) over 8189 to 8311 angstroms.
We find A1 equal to 1.01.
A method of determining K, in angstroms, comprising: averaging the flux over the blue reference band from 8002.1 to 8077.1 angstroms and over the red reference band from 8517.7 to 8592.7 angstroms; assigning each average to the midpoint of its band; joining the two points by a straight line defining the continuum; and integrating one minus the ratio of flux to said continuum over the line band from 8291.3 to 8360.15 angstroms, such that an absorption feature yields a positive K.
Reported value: 4.04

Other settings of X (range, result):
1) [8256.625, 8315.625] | 18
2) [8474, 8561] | 18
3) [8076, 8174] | 19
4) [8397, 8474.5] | 17.5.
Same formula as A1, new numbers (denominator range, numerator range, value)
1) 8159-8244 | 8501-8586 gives 1.02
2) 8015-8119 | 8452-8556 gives 1.04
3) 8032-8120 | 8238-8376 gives 1.01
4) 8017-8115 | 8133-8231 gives 1.03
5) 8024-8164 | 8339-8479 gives 1.00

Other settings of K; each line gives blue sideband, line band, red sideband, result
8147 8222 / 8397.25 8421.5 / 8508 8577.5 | 1.66 angstroms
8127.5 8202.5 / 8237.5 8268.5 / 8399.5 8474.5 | -1.59 angstroms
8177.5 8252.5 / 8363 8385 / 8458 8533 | 1.14 angstroms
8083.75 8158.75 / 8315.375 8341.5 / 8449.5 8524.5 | 1.02 angstroms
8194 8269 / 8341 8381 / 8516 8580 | 2.33 angstroms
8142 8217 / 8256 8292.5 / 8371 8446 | -0.37 angstroms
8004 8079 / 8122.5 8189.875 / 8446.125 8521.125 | -1.26 angstroms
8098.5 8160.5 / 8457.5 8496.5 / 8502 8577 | 1.31 angstroms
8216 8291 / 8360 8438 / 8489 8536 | 3.47 angstroms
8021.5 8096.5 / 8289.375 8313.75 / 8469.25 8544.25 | 1.26 angstroms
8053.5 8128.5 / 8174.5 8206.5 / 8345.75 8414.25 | -1.41 angstroms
